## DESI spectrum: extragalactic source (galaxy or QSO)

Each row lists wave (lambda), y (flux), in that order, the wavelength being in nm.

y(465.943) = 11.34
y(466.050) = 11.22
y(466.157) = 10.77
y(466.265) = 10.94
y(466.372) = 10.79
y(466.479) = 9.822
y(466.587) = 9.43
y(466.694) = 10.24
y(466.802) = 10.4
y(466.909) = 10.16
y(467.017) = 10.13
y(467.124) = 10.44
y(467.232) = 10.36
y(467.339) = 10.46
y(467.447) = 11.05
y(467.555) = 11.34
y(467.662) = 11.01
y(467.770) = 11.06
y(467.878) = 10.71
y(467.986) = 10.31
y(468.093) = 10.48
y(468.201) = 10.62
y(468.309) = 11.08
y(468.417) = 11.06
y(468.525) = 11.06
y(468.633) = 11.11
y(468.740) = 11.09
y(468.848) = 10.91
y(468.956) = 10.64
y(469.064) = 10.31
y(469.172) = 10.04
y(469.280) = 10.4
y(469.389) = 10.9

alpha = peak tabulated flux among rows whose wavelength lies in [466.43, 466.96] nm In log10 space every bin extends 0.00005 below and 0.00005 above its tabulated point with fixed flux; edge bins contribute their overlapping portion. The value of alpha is 10.4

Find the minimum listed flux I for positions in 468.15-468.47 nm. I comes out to 10.62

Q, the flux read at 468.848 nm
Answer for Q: 10.91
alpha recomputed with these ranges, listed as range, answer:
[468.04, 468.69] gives 11.11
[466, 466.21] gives 11.22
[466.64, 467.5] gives 11.05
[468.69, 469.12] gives 11.09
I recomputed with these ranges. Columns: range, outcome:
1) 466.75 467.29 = 10.13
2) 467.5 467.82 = 11.01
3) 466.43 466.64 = 9.43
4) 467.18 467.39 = 10.36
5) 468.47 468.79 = 11.06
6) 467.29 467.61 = 10.46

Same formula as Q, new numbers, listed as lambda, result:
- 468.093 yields 10.48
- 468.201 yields 10.62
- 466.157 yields 10.77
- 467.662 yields 11.01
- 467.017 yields 10.13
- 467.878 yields 10.71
